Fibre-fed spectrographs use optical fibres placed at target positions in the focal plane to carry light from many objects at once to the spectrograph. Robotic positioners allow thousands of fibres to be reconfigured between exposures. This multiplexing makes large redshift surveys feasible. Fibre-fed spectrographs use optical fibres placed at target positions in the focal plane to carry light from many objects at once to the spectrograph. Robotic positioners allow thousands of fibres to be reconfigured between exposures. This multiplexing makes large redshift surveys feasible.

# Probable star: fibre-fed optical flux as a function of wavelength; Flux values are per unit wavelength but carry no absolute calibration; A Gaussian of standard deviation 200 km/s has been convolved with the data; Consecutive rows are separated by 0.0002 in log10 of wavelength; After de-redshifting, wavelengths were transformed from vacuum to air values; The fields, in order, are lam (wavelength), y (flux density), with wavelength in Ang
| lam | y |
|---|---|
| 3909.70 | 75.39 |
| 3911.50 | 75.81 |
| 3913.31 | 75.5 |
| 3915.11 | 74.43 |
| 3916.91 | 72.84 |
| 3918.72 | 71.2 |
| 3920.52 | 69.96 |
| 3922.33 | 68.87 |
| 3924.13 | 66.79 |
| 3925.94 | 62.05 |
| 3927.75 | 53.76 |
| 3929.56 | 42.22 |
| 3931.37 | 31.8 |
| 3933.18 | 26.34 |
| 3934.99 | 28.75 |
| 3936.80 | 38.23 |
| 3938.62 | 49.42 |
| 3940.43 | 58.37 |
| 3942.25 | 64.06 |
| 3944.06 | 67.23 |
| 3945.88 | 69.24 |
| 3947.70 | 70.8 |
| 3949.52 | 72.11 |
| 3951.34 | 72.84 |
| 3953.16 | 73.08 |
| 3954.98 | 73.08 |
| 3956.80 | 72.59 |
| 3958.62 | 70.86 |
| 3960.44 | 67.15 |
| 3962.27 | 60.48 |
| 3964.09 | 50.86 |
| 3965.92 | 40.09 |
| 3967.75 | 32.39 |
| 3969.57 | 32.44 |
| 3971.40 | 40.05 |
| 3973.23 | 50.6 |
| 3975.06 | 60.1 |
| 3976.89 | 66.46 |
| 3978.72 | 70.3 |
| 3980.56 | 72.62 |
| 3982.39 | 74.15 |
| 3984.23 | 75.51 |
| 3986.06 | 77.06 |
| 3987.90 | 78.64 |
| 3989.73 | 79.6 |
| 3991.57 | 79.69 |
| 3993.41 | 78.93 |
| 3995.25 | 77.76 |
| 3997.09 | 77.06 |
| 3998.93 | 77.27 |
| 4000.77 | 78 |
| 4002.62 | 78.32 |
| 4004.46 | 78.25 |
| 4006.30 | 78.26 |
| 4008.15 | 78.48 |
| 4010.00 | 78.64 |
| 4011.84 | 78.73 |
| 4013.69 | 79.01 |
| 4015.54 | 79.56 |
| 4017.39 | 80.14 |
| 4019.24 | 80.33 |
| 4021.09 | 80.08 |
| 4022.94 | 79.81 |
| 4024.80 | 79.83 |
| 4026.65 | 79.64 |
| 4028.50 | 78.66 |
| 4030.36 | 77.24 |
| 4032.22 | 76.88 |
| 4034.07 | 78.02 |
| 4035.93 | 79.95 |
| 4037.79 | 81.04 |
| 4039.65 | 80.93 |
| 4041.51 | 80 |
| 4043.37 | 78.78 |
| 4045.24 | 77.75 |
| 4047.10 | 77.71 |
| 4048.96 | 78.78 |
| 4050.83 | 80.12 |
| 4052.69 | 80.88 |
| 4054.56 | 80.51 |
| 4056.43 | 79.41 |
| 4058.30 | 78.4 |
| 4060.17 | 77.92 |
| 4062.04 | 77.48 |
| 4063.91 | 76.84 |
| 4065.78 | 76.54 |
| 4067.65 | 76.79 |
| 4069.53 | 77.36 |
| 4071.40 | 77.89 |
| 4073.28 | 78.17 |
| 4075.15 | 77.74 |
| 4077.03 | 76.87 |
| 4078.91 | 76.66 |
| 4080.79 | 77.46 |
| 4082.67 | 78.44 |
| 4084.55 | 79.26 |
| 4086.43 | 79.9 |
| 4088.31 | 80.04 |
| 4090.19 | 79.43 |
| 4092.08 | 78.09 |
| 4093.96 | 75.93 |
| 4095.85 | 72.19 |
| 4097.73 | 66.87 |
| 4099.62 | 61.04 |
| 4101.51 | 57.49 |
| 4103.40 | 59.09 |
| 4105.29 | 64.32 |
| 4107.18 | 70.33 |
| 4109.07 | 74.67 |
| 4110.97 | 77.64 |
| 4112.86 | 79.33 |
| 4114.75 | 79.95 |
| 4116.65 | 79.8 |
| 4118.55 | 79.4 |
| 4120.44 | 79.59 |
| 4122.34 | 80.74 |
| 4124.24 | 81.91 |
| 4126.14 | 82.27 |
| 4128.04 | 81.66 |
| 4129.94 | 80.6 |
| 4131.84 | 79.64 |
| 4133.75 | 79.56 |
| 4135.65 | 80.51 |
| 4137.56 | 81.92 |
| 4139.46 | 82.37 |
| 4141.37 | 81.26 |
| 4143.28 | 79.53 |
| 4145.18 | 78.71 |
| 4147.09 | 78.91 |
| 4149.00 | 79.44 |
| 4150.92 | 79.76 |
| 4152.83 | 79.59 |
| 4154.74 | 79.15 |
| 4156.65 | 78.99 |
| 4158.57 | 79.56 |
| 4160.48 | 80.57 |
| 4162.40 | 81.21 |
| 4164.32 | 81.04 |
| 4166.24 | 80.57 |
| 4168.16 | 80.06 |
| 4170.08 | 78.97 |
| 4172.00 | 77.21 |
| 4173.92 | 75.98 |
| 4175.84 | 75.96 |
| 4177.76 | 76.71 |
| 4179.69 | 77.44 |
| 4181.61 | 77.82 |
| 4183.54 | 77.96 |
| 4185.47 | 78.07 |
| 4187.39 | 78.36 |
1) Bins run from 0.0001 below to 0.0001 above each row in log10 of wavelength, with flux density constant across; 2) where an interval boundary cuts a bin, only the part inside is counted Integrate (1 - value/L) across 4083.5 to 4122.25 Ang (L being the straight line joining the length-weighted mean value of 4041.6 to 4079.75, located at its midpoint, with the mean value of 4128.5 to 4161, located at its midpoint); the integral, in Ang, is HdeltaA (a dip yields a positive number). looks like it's 2.6 Ang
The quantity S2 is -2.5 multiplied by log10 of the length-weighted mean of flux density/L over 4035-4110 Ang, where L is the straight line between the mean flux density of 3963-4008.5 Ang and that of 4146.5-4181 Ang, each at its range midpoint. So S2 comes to -0.05 mag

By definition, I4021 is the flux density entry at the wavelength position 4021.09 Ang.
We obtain 80.08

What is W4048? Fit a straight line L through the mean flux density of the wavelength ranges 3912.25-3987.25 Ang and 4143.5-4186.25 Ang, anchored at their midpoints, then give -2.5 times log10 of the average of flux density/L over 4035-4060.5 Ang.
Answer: -0.16 mag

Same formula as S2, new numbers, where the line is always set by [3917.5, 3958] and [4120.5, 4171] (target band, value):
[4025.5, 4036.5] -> -0.14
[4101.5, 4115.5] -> 0.08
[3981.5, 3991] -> -0.20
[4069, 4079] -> -0.06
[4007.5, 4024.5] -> -0.18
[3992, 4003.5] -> -0.19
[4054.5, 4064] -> -0.10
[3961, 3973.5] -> 0.37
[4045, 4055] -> -0.13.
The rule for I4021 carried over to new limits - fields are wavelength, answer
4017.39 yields 80.14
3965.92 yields 40.09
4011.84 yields 78.73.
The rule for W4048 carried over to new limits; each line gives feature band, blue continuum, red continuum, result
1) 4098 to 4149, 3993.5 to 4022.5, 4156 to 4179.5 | 0.03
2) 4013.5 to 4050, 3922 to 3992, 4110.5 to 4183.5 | -0.17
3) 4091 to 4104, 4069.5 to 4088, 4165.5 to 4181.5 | 0.16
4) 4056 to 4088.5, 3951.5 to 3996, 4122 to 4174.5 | -0.06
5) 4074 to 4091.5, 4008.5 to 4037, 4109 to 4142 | 0.02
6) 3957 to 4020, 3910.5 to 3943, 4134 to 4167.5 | -0.09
